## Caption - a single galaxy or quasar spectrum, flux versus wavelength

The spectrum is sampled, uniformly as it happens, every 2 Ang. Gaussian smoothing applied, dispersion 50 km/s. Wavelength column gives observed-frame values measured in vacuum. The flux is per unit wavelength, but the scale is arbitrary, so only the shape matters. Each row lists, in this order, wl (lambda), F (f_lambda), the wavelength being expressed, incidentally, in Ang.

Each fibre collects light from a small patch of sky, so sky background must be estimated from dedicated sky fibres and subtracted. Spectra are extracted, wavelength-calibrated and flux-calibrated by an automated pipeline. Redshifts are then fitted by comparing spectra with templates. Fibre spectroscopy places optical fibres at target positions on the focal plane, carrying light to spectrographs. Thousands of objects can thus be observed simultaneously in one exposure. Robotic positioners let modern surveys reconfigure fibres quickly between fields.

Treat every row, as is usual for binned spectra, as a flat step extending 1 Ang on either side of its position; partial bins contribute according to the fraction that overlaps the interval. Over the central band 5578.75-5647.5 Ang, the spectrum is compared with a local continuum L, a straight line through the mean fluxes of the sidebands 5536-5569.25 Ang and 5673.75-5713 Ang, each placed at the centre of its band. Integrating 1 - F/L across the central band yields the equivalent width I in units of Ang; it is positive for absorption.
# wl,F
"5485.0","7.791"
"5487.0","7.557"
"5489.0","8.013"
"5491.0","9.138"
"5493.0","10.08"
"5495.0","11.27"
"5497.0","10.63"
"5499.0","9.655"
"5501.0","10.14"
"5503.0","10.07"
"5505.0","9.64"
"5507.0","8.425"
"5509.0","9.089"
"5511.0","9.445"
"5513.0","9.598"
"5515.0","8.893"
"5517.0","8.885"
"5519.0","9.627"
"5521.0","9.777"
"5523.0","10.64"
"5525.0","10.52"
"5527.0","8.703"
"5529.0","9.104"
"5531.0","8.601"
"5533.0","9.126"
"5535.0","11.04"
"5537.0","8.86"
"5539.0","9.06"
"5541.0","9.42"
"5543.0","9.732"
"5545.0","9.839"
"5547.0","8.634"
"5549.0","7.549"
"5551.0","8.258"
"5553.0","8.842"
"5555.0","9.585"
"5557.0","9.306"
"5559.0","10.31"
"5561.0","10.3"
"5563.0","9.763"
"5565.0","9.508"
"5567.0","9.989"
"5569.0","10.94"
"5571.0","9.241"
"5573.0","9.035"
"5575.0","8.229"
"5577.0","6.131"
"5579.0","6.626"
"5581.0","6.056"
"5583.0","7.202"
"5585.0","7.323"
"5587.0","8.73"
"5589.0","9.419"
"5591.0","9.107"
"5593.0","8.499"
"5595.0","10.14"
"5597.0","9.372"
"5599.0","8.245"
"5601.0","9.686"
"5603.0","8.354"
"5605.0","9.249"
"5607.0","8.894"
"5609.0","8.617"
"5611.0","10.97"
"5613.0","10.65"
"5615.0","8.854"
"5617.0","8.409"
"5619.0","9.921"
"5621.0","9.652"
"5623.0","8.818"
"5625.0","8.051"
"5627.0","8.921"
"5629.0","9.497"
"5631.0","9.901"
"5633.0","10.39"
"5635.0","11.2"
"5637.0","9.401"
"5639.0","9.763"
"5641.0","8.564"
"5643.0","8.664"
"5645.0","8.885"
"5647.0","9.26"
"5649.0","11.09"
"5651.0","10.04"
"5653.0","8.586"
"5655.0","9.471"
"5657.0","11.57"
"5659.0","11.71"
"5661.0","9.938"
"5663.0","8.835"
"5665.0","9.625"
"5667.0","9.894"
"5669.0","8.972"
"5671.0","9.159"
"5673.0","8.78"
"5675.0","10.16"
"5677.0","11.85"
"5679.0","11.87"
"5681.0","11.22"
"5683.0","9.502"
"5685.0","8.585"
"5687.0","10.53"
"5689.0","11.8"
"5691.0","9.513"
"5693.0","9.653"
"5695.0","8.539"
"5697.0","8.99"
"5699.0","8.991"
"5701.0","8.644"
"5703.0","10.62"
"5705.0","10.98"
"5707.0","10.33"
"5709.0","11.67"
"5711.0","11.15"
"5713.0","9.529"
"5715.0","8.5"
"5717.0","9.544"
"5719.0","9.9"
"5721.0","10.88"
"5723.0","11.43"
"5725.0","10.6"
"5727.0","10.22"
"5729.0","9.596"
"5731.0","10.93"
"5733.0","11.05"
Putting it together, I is 5.0 Ang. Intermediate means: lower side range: 9.37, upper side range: 10.2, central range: 9.03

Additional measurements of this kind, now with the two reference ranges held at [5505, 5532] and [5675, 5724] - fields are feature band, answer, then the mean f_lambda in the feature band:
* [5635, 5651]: 0.6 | 9.53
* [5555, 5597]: 3.4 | 8.83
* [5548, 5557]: 0.8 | 8.64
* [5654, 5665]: -0.3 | 10.2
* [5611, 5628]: 0.9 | 9.27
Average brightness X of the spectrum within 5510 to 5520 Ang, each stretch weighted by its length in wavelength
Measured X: 9.29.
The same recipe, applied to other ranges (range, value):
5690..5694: 9.58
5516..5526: 9.89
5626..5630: 9.21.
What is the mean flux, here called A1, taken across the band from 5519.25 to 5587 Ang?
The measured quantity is 9.01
